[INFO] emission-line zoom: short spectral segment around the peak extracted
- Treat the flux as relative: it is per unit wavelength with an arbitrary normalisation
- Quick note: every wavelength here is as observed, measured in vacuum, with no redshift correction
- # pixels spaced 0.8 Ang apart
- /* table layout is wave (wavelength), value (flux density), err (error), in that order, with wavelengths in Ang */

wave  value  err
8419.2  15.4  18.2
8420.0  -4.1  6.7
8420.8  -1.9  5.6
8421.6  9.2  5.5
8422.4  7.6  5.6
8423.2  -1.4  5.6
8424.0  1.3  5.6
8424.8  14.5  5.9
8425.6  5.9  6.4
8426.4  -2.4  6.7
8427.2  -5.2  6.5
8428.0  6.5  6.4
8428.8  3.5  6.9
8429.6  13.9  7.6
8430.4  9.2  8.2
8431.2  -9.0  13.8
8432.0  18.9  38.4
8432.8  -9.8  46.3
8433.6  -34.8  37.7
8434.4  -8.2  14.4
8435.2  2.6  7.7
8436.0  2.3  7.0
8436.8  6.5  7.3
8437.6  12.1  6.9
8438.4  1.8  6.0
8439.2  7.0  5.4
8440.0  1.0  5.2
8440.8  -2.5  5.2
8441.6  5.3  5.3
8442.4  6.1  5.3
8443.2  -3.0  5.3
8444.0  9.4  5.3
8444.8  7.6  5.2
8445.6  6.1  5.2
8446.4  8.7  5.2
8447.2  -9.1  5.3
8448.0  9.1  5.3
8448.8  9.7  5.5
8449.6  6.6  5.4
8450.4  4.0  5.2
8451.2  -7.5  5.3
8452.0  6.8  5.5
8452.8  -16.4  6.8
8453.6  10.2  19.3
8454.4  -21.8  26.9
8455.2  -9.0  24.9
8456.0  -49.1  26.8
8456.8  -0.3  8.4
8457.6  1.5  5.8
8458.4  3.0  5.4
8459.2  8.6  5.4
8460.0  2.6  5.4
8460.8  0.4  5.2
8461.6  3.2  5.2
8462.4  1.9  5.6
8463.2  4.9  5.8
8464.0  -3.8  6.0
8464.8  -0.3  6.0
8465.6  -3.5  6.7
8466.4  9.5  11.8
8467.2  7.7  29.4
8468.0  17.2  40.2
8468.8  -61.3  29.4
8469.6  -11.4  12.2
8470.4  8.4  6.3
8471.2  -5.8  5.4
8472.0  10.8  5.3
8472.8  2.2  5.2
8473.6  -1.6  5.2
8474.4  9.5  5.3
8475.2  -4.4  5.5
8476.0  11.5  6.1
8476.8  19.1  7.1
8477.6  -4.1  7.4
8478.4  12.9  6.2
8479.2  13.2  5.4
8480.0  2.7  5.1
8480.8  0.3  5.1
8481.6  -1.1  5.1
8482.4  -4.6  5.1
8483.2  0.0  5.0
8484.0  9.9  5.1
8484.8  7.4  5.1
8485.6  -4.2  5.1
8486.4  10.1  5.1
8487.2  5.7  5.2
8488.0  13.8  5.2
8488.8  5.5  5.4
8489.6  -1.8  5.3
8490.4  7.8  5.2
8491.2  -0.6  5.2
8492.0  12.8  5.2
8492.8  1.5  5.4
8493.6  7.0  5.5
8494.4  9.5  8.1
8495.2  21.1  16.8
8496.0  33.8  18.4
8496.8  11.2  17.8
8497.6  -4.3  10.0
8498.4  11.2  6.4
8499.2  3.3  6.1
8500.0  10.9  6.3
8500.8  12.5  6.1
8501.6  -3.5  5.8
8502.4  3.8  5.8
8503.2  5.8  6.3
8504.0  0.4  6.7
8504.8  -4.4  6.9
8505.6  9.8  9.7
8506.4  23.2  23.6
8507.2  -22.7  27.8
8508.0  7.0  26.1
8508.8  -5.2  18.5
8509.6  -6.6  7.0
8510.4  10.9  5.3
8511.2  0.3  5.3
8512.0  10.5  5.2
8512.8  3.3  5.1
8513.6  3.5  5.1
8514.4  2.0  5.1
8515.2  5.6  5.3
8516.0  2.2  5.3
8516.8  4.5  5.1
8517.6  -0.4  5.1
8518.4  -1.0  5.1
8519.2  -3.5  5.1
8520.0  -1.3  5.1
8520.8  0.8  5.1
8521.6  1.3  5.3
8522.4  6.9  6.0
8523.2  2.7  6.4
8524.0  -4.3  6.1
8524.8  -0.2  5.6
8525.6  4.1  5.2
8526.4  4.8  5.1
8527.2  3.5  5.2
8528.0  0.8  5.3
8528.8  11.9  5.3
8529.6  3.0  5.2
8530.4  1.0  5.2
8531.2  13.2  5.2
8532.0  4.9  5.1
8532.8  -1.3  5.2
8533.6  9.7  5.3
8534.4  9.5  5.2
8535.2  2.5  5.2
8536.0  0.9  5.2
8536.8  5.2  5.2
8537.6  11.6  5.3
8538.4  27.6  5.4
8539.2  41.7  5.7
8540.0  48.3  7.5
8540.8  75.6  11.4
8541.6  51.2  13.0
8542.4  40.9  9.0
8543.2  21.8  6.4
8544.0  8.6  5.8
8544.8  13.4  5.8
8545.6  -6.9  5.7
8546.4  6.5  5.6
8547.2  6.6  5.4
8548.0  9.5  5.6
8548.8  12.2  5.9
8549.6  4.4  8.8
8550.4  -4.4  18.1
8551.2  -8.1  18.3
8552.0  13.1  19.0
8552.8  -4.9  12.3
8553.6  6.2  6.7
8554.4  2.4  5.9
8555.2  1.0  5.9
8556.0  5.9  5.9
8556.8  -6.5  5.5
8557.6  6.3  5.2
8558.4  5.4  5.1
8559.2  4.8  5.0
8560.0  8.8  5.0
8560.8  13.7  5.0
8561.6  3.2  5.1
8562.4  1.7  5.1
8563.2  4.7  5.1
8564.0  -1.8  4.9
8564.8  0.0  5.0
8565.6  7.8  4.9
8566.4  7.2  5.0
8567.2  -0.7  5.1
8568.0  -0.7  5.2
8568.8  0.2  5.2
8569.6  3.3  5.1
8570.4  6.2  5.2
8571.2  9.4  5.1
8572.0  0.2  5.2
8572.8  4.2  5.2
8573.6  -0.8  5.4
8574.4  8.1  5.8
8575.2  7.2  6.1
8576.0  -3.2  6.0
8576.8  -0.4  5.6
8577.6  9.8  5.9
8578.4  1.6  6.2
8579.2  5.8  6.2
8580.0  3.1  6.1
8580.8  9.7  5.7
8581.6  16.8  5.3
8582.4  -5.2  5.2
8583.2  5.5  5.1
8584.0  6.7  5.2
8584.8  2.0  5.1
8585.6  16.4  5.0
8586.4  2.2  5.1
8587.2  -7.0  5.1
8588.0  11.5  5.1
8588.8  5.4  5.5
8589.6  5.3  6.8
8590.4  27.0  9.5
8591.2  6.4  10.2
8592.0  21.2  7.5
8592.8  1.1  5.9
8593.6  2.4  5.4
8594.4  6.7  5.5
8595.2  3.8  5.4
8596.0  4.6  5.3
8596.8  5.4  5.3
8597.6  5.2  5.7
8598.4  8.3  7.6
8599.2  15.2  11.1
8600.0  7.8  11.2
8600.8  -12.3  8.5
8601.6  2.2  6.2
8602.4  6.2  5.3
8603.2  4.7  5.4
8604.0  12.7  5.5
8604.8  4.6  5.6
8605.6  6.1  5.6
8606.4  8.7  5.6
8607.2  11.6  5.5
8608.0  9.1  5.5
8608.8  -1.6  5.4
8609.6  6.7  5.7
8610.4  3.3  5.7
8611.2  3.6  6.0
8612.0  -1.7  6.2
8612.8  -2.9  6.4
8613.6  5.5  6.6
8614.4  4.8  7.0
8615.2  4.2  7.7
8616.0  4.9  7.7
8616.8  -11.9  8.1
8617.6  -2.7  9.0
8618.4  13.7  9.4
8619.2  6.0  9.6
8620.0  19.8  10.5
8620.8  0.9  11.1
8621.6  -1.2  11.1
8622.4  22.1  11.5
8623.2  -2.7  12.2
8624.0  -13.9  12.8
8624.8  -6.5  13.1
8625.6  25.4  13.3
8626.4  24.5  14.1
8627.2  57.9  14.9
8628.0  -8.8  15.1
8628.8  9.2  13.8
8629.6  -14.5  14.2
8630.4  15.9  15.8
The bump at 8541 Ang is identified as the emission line H-gamma 4340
